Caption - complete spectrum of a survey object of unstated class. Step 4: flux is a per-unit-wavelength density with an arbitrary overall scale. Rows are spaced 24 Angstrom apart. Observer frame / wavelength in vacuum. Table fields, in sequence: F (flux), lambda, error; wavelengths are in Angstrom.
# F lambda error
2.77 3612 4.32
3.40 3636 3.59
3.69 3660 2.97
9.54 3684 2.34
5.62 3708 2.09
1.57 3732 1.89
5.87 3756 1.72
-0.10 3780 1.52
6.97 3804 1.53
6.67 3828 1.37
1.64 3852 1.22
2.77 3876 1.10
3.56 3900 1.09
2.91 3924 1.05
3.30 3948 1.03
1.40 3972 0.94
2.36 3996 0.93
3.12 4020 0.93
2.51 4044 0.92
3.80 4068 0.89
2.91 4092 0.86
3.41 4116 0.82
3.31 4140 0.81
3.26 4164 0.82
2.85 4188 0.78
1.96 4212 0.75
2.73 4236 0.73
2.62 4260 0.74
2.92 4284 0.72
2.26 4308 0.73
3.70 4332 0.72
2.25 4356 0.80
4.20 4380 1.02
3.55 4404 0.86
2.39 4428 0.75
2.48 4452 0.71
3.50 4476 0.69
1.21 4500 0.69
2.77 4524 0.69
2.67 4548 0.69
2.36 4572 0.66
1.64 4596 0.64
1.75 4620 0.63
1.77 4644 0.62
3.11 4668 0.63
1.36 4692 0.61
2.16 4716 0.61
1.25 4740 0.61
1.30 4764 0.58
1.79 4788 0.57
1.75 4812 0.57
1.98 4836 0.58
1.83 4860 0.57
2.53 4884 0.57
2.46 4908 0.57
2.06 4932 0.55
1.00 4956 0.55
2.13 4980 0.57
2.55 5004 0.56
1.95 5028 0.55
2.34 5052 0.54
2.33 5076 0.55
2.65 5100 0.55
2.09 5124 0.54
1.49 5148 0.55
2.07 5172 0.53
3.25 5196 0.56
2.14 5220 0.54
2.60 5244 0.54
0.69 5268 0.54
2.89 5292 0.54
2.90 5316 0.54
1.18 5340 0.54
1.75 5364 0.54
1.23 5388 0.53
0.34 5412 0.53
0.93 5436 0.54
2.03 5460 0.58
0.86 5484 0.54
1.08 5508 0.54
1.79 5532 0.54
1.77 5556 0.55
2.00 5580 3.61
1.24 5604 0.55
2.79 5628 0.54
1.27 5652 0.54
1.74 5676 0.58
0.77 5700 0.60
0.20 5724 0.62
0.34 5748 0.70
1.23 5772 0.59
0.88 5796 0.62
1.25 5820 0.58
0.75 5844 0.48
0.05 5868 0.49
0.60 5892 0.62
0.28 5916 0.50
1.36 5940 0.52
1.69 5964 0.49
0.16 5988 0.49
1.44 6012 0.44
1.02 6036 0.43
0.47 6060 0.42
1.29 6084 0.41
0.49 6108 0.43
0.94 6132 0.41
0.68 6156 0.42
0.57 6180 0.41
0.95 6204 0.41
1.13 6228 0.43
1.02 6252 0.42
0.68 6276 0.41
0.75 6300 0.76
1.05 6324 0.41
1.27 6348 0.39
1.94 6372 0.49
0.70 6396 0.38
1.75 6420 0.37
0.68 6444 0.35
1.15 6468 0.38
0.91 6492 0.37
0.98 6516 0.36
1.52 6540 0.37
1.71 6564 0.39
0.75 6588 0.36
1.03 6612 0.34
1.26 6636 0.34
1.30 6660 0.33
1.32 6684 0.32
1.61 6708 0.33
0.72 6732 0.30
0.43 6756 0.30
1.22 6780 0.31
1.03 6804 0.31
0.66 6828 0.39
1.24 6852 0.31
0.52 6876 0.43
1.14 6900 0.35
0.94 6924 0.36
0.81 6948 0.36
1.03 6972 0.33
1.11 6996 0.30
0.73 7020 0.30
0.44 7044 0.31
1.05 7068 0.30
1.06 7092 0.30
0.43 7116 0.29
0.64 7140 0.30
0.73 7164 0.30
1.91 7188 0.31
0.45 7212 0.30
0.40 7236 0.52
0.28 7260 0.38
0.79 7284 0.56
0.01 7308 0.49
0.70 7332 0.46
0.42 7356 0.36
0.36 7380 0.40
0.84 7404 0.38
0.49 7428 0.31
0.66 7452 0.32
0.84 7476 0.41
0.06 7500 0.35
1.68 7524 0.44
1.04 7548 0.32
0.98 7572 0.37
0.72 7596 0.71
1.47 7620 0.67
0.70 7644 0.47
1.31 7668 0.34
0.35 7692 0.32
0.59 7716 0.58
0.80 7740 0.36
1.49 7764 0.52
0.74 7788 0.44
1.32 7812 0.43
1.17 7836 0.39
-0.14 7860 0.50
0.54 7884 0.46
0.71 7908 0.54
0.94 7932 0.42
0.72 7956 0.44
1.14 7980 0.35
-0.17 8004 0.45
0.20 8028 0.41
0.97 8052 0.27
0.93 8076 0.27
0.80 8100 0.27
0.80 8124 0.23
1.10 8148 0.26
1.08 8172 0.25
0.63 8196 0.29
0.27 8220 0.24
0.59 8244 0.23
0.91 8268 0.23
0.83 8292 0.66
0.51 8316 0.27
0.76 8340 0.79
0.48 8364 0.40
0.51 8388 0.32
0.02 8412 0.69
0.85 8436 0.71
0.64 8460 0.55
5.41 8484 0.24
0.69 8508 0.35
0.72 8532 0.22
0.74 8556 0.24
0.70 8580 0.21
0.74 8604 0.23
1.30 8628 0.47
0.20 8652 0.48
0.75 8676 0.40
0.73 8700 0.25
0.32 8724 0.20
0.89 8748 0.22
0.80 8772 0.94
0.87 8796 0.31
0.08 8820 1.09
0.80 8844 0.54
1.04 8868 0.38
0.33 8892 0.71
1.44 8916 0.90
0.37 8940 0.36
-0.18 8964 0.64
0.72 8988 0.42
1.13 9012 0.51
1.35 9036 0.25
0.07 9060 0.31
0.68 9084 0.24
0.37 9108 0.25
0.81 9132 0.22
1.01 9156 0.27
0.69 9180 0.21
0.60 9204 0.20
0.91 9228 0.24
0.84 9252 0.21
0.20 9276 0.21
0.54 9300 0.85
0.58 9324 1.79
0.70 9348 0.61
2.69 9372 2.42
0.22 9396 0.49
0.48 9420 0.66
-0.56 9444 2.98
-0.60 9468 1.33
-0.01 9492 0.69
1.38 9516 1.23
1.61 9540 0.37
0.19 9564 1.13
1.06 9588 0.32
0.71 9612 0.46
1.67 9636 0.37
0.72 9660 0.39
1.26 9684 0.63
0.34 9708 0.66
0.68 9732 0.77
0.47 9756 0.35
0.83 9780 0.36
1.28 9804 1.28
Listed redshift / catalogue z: 1.27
